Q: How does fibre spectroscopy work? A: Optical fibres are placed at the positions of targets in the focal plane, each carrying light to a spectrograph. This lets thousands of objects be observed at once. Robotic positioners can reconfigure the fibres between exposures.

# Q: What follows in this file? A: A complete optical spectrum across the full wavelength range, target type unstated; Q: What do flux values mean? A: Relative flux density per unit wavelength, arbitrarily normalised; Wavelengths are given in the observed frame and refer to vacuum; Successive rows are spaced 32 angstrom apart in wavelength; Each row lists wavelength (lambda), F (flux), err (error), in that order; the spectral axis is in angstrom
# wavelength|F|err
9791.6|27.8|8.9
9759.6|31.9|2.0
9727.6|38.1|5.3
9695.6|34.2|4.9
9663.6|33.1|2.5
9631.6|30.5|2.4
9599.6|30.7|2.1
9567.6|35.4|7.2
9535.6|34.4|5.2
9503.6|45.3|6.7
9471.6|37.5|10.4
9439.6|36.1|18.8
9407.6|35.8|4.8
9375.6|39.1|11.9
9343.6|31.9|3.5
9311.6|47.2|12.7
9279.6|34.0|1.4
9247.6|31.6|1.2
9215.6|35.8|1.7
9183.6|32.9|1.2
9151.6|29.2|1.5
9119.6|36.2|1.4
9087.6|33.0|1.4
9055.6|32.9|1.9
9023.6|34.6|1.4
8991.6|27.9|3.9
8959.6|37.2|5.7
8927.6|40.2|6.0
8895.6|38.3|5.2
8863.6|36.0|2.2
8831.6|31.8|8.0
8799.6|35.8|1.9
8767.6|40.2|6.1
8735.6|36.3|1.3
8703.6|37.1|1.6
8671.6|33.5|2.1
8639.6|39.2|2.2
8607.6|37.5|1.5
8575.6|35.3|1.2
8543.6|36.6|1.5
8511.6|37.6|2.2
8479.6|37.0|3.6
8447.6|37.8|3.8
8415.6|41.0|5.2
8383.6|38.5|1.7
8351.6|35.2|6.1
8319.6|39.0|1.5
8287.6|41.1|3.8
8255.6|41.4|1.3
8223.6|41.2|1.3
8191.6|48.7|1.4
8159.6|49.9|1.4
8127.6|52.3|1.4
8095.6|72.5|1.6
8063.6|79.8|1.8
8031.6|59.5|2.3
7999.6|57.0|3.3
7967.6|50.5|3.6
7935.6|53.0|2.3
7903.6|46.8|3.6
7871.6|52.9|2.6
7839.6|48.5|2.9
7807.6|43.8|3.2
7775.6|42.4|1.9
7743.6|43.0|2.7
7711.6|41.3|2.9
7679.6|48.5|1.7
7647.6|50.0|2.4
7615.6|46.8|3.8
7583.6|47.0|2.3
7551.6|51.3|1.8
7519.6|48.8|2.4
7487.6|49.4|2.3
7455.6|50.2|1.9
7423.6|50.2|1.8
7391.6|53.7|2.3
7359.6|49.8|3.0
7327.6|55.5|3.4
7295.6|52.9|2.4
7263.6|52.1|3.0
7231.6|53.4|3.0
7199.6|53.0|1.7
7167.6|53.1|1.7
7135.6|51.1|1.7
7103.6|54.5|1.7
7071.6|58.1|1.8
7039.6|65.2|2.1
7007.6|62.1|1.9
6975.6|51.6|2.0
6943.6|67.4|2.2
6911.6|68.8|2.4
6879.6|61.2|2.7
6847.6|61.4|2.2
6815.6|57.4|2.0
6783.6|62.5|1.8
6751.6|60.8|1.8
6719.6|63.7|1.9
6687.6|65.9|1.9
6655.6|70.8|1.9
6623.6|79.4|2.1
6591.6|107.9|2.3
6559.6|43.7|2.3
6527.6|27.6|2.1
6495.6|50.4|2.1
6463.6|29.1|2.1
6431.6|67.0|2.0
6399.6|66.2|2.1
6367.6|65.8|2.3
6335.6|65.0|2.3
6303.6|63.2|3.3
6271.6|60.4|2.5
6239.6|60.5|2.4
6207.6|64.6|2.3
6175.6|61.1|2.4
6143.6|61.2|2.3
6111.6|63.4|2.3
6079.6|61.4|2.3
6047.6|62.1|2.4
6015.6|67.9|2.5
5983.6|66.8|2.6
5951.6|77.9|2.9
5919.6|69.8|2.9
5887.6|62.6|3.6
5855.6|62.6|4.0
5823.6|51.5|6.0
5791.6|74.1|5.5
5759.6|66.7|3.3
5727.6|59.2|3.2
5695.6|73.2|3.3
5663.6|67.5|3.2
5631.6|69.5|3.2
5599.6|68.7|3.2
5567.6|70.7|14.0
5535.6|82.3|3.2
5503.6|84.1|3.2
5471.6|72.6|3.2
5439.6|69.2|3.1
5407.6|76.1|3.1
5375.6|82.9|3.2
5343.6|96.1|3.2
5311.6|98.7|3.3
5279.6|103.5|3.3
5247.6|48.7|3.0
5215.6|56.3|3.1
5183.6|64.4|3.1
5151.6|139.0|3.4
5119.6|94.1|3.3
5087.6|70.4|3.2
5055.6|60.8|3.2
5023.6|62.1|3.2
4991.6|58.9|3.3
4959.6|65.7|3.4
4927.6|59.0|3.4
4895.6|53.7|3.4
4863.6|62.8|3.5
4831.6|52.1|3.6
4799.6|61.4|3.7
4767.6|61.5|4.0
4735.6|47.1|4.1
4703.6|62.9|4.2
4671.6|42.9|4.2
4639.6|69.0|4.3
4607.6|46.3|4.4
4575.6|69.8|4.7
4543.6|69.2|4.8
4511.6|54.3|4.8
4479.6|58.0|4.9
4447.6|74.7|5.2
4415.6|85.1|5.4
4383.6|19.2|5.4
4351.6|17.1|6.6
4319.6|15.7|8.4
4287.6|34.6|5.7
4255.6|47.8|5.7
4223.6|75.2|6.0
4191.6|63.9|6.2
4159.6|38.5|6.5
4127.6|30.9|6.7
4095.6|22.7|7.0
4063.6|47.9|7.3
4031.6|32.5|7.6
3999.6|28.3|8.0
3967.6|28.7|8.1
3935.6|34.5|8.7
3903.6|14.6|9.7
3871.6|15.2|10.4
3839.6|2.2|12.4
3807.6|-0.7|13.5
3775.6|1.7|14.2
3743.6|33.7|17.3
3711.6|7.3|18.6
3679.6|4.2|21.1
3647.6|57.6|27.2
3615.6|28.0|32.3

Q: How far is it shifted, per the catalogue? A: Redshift 0.030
